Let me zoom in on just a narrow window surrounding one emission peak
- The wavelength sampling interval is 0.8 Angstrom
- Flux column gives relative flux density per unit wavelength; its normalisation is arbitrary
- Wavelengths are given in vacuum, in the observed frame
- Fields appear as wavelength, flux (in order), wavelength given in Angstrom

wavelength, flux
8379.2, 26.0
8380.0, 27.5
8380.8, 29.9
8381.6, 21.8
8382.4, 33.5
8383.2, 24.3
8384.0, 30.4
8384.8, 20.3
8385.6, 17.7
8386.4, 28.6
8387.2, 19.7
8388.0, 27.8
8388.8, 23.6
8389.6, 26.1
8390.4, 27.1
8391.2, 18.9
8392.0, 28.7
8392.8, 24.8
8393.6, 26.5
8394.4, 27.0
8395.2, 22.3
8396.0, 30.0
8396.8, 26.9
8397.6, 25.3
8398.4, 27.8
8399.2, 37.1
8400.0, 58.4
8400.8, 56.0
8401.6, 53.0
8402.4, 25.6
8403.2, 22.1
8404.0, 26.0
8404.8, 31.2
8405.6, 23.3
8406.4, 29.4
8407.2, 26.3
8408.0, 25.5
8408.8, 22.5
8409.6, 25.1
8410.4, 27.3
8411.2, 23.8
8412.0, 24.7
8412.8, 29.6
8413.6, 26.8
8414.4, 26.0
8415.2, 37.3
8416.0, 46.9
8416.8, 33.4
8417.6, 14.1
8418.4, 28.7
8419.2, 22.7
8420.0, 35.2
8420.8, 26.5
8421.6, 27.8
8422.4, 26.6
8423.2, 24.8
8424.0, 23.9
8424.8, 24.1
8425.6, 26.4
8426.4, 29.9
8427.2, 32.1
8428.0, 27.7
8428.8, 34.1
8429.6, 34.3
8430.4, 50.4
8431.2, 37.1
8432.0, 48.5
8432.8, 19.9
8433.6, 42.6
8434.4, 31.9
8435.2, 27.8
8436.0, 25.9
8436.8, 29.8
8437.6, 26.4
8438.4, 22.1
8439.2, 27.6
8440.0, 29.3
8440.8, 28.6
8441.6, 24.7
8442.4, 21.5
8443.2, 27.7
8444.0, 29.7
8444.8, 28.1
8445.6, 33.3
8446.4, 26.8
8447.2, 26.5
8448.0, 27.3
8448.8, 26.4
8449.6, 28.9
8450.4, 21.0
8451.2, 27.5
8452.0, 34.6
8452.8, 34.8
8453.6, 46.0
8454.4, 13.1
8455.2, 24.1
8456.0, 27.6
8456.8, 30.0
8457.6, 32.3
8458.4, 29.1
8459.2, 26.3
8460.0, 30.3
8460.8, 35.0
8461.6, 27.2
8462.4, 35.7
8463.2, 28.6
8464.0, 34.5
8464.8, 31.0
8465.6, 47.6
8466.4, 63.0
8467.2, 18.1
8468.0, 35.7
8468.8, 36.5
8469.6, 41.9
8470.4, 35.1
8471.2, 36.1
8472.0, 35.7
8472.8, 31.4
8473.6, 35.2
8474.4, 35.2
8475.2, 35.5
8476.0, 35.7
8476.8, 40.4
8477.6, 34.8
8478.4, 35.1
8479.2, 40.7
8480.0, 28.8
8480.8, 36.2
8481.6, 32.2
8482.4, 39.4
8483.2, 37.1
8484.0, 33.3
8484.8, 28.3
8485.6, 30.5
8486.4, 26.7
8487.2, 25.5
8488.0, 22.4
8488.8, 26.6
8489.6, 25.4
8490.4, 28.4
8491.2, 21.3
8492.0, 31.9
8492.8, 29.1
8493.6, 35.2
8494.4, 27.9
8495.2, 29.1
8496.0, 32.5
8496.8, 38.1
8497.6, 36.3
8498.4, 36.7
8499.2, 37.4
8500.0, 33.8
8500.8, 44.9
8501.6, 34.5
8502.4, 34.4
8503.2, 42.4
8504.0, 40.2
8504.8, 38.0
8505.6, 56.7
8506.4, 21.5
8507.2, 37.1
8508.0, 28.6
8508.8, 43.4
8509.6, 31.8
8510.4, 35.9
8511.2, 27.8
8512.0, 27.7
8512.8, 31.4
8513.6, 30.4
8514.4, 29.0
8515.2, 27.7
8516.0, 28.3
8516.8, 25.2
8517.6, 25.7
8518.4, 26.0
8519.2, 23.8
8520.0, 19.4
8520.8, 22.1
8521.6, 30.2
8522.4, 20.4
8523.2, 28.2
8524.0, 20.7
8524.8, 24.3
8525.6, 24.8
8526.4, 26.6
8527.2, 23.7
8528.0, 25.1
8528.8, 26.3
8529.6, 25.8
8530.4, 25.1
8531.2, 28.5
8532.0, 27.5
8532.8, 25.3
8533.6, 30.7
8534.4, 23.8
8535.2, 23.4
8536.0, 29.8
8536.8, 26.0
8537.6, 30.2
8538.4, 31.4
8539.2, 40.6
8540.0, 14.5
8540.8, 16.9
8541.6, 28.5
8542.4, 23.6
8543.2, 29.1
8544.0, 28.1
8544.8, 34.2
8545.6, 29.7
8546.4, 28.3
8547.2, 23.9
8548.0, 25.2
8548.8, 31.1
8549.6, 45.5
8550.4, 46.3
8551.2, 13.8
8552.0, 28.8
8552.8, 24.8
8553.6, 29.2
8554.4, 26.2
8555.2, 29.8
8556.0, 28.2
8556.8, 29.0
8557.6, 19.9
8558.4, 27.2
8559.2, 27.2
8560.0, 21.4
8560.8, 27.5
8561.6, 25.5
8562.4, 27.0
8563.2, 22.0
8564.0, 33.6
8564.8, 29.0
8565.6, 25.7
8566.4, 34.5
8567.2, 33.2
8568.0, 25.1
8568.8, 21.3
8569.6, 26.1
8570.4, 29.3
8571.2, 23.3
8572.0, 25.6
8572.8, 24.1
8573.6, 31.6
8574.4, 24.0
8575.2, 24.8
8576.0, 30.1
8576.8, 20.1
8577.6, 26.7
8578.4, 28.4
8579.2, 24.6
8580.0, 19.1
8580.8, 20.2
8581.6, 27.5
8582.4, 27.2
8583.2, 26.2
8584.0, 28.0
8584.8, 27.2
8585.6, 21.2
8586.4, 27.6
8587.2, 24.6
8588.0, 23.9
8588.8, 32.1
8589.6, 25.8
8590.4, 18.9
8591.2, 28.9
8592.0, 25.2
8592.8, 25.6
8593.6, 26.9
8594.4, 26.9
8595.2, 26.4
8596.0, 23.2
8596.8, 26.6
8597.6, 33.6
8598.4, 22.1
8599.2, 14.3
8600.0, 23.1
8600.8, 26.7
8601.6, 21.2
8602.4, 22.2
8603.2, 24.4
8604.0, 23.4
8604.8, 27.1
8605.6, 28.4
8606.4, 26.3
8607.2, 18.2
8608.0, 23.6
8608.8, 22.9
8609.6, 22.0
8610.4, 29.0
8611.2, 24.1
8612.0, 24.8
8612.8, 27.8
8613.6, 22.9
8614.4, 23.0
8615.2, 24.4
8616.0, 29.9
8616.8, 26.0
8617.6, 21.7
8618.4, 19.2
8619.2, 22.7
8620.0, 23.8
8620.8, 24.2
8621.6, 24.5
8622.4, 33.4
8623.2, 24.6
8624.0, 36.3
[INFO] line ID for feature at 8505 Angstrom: [N II]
